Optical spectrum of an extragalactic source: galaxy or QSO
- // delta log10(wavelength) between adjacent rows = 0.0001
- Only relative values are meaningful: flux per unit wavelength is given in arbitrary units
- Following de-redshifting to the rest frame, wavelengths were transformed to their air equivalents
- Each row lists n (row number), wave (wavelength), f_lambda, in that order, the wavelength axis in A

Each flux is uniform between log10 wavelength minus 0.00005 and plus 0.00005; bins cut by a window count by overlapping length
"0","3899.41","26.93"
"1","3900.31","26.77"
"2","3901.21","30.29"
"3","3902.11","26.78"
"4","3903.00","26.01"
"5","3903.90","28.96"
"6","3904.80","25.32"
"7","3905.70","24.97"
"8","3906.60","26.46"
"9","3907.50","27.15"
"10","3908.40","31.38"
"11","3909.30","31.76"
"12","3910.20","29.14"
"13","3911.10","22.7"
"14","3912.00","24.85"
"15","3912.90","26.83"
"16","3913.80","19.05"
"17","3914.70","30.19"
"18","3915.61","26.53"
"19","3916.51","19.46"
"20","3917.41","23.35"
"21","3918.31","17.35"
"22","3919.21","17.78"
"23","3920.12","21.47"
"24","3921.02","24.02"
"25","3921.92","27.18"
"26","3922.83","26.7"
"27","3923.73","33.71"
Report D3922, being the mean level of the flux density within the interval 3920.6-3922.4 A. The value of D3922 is 25.6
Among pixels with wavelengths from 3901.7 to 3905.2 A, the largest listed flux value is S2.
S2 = 28.96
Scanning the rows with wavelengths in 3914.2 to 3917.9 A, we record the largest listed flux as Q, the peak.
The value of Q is 30.19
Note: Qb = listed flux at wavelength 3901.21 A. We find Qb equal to 30.29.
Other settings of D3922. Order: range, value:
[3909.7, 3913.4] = 25.9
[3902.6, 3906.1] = 26.3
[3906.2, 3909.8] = 29.2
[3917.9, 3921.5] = 20.3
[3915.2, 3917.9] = 23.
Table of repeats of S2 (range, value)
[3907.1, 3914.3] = 31.76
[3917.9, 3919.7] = 17.78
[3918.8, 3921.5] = 24.02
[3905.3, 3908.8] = 31.38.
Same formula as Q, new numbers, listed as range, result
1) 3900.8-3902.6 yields 30.29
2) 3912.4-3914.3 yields 26.83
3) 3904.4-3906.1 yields 25.32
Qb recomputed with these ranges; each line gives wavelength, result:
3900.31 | 26.77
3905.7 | 24.97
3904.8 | 25.32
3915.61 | 26.53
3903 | 26.01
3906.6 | 26.46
